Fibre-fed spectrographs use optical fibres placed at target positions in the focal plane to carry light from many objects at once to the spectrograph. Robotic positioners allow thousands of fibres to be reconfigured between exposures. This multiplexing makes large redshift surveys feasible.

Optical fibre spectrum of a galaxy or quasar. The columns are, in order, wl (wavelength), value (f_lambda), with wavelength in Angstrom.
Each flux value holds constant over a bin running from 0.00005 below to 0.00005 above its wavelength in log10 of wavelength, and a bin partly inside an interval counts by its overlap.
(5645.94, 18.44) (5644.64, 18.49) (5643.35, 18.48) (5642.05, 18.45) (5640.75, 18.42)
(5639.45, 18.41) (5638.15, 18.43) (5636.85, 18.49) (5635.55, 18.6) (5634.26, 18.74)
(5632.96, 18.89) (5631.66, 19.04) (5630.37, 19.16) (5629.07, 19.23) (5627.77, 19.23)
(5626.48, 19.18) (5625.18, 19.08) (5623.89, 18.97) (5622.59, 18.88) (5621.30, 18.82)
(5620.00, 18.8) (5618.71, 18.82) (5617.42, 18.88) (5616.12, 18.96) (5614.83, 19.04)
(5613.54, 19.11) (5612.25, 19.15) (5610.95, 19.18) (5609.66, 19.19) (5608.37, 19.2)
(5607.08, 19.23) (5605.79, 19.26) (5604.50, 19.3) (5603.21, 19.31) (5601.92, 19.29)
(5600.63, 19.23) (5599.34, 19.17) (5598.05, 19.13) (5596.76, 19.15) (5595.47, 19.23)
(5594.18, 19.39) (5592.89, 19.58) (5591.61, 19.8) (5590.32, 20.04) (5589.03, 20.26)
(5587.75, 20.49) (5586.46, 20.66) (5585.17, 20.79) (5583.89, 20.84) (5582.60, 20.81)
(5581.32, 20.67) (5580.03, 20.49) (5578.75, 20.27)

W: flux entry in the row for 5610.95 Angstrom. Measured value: 19.18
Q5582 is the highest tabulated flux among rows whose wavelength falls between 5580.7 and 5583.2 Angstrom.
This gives 20.81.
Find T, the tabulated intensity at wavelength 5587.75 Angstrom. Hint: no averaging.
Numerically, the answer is 20.49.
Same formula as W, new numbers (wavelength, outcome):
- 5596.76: 19.15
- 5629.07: 19.23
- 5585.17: 20.79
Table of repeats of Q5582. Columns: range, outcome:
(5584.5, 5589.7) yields 20.79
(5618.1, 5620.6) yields 18.82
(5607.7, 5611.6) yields 19.2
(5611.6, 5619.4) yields 19.15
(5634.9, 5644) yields 18.6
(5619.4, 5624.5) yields 18.97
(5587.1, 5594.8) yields 20.49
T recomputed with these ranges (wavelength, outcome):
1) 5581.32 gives 20.67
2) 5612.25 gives 19.15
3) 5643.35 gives 18.48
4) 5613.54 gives 19.11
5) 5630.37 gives 19.16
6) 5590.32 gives 20.04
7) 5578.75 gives 20.27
